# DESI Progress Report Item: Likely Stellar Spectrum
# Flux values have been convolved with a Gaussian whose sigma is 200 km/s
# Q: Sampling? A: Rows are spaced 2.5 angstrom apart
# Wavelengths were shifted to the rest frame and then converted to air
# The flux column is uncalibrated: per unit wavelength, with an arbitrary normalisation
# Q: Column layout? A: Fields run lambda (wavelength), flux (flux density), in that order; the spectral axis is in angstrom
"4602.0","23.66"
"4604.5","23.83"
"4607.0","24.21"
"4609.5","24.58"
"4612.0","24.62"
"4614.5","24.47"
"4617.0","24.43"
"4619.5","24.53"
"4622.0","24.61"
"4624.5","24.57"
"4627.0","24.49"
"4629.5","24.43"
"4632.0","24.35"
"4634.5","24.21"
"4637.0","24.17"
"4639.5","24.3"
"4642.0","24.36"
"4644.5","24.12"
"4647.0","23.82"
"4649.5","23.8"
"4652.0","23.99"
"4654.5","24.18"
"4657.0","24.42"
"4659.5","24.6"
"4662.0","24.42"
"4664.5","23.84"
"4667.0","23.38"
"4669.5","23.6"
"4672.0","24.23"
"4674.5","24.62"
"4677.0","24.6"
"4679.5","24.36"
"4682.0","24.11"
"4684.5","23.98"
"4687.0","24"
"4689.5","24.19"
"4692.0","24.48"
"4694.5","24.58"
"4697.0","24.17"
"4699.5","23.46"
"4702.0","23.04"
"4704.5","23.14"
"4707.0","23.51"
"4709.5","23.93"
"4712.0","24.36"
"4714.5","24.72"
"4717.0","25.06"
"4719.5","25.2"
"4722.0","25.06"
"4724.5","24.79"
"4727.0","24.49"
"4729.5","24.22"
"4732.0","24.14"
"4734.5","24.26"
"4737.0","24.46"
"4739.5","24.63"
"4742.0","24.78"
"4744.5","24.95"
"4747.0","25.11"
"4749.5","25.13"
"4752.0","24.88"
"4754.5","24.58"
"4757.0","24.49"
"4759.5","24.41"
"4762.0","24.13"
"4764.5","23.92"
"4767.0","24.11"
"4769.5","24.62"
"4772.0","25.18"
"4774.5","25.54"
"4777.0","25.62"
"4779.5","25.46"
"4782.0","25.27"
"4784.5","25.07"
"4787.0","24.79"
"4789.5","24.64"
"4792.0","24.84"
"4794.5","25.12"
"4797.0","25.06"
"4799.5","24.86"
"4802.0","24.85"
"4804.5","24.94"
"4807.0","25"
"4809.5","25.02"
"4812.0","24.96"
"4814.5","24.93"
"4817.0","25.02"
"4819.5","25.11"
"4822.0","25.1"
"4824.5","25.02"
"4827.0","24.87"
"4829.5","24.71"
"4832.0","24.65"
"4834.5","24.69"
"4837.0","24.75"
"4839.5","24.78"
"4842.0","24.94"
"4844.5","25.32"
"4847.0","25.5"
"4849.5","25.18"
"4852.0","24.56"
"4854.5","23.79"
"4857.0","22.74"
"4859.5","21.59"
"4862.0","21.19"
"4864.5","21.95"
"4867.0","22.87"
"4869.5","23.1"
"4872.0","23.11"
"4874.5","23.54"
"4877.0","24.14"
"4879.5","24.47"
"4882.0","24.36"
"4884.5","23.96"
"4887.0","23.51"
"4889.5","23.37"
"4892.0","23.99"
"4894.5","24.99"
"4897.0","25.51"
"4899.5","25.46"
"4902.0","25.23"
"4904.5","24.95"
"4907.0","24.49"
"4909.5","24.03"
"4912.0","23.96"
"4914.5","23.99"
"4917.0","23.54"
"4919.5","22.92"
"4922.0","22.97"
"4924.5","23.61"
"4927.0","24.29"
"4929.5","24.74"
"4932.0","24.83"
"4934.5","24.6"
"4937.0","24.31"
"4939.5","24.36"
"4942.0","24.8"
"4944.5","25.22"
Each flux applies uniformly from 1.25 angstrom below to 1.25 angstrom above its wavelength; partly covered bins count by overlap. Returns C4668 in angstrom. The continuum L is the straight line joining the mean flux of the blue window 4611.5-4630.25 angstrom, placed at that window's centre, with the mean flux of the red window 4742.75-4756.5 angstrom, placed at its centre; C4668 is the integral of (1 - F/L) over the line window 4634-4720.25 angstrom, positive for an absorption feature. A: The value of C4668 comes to 1.92 angstrom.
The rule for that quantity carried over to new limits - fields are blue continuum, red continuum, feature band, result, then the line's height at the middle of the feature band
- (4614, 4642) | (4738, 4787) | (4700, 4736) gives 0.6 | 24.7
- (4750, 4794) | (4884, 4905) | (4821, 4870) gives 1.2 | 24.7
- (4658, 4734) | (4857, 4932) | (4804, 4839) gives -1.4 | 23.9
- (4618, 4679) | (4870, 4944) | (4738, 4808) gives -1.8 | 24.2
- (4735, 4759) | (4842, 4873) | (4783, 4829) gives -1.7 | 24.1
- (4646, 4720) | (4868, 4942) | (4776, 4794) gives -0.7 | 24.1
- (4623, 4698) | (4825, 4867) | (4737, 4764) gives -0.6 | 24.1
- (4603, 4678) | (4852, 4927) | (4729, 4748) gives -0.4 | 24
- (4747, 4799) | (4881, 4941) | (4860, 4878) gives 1.2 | 24.4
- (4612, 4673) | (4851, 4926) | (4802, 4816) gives -0.6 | 23.9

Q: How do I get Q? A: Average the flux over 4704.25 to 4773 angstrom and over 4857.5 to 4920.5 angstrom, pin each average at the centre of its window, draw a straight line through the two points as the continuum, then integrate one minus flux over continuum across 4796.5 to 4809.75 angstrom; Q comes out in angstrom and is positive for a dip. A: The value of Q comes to -0.41 angstrom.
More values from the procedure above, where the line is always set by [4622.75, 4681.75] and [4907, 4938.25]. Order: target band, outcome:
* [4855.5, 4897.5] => 1.12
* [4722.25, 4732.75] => -0.14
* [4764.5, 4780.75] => -0.59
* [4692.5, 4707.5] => 0.30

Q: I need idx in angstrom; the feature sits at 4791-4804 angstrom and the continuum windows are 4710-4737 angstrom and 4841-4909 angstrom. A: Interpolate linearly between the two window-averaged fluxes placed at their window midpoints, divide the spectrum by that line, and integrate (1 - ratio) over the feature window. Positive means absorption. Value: -0.3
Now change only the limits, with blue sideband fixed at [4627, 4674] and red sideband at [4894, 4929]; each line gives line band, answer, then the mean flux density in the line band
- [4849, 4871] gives 1.20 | 22.9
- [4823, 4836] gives -0.30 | 24.8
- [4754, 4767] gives -0.04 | 24.3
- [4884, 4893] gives 0.22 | 23.7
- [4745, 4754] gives -0.30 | 25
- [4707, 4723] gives -0.30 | 24.6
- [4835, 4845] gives -0.27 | 24.9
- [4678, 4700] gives -0.01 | 24.2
